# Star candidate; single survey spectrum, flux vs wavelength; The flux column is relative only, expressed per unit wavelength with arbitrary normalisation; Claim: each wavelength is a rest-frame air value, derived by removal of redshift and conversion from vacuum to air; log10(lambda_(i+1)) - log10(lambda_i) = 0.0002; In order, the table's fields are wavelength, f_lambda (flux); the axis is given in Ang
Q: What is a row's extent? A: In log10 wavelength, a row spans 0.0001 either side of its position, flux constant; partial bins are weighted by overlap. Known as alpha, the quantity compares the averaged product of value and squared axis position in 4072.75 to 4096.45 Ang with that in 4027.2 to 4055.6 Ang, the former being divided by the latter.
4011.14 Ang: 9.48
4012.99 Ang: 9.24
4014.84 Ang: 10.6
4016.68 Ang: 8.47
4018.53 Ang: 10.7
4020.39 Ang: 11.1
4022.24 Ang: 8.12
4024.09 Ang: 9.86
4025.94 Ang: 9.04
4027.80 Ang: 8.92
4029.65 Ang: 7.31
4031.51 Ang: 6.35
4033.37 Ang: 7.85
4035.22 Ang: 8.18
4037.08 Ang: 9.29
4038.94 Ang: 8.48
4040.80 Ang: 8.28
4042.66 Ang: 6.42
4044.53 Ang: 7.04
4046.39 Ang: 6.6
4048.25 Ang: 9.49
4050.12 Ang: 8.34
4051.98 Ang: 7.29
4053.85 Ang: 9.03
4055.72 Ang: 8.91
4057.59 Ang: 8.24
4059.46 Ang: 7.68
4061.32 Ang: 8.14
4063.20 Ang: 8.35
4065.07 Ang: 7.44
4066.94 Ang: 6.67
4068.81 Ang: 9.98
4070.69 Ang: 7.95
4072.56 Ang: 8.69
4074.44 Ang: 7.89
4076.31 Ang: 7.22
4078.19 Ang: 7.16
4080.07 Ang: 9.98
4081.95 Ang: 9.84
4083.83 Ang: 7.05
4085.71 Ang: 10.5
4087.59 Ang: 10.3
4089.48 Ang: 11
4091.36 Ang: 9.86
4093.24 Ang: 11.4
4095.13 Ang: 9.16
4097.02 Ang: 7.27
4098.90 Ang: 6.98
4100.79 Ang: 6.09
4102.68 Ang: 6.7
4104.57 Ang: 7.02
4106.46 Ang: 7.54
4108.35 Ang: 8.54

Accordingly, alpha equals 1.2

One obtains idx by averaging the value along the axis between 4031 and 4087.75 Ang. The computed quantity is 8.2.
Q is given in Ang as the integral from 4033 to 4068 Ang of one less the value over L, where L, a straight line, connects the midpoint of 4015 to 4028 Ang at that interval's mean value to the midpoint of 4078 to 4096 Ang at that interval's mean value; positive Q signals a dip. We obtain 6.0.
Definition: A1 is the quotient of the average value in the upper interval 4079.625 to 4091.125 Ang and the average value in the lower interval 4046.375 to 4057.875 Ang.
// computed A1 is 1.16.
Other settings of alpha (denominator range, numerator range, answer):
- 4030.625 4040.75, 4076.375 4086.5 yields 1.11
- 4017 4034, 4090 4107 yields 0.95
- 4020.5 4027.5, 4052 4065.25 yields 0.91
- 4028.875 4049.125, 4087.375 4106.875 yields 1.12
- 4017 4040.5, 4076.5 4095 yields 1.12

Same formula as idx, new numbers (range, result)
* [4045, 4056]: 8.19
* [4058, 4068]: 7.72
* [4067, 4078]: 8.13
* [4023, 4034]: 8.23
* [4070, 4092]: 8.95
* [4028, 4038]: 7.88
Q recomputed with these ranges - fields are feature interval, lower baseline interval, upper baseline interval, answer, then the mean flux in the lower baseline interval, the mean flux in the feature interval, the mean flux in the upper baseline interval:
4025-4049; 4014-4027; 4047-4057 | 3.04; 9.69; 7.93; 8.53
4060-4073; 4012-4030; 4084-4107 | 1.14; 9.4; 8.14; 8.62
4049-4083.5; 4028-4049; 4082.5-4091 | 2.47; 7.78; 8.25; 9.73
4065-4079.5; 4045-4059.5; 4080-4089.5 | 1.79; 8.19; 7.96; 9.64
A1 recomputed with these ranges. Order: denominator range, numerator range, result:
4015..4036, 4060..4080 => 0.91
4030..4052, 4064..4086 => 1.06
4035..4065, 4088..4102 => 1.09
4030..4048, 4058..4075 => 1.06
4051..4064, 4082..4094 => 1.21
